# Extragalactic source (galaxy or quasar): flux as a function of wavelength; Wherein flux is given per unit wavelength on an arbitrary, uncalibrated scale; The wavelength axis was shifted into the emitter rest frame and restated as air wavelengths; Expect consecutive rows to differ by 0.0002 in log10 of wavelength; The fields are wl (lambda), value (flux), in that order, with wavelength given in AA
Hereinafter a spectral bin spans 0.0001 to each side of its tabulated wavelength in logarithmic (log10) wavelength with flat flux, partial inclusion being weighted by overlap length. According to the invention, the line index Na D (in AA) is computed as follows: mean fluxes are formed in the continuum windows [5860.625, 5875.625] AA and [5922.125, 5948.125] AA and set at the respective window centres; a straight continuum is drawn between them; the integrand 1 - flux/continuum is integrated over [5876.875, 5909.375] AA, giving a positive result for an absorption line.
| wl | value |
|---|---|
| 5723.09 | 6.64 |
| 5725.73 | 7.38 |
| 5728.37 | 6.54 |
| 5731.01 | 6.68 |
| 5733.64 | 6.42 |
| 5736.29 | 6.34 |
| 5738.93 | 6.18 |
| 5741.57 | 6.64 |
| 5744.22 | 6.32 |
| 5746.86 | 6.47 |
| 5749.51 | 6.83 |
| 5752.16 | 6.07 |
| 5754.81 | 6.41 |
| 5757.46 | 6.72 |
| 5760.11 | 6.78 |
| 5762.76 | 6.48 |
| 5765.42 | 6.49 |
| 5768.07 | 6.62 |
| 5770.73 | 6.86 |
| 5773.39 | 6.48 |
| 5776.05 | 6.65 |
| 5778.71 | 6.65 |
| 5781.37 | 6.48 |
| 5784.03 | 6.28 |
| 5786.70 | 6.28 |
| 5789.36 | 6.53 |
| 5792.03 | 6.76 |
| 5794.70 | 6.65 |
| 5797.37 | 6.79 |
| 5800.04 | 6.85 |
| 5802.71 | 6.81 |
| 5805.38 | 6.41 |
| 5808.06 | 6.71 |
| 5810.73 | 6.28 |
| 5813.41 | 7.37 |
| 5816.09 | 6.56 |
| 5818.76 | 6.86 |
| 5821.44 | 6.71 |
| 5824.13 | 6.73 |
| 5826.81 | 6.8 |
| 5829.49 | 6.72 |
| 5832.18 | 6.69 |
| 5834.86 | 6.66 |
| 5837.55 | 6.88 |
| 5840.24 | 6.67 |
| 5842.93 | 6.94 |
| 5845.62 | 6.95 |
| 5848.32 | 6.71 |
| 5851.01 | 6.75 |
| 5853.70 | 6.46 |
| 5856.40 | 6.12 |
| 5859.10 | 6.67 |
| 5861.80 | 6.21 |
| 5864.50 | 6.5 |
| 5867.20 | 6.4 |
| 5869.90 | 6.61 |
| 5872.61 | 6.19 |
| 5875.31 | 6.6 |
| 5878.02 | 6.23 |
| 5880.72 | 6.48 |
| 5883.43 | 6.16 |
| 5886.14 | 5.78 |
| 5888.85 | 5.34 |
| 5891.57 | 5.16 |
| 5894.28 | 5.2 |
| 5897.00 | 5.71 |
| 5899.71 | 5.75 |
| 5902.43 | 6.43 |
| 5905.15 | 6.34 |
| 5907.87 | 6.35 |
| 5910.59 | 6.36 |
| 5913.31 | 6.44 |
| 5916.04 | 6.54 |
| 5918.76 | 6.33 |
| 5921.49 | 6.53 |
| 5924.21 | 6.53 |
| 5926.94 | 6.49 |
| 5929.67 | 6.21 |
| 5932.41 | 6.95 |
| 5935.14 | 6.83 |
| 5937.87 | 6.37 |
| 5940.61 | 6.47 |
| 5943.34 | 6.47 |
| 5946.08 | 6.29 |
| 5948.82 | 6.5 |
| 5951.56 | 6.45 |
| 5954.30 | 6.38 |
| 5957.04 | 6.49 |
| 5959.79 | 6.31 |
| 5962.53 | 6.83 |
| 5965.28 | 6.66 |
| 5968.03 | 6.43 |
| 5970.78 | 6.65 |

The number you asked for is 2.7 AA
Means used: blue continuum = 6.41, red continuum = 6.51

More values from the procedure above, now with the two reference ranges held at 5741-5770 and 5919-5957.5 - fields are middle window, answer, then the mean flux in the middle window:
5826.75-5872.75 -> -0.7 AA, 6.61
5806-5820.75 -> -0.5 AA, 6.74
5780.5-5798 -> 0.0 AA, 6.53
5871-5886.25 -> 0.5 AA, 6.28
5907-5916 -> 0.1 AA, 6.41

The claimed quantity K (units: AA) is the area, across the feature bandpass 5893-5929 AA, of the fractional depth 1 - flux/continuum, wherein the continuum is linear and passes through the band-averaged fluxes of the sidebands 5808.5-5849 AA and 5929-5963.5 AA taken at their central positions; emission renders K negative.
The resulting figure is 1.9 AA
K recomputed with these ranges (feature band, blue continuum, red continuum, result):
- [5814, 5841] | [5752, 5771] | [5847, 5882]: -1.0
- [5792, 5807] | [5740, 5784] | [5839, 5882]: -0.4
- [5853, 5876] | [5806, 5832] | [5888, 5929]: 0.0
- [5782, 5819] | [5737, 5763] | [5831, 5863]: -0.4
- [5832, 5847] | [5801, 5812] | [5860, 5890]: -0.9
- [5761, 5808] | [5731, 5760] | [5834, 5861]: -0.4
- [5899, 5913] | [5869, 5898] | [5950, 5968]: -0.4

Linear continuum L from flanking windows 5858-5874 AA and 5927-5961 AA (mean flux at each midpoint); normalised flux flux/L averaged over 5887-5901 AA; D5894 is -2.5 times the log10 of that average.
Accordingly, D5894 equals 0.18 mag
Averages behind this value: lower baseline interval 6.43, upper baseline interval 6.48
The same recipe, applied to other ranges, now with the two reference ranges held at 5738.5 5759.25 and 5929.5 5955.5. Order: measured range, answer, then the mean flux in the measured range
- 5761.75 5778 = -0.02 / 6.6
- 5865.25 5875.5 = 0.01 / 6.44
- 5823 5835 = -0.04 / 6.73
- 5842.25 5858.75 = -0.03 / 6.64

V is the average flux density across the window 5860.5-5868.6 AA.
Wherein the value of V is 6.38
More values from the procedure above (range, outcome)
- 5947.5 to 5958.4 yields 6.46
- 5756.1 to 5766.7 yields 6.62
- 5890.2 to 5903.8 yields 5.65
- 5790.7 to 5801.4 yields 6.76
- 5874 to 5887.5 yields 6.25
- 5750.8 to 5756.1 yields 6.24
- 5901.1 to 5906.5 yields 6.38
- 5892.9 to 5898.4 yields 5.46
